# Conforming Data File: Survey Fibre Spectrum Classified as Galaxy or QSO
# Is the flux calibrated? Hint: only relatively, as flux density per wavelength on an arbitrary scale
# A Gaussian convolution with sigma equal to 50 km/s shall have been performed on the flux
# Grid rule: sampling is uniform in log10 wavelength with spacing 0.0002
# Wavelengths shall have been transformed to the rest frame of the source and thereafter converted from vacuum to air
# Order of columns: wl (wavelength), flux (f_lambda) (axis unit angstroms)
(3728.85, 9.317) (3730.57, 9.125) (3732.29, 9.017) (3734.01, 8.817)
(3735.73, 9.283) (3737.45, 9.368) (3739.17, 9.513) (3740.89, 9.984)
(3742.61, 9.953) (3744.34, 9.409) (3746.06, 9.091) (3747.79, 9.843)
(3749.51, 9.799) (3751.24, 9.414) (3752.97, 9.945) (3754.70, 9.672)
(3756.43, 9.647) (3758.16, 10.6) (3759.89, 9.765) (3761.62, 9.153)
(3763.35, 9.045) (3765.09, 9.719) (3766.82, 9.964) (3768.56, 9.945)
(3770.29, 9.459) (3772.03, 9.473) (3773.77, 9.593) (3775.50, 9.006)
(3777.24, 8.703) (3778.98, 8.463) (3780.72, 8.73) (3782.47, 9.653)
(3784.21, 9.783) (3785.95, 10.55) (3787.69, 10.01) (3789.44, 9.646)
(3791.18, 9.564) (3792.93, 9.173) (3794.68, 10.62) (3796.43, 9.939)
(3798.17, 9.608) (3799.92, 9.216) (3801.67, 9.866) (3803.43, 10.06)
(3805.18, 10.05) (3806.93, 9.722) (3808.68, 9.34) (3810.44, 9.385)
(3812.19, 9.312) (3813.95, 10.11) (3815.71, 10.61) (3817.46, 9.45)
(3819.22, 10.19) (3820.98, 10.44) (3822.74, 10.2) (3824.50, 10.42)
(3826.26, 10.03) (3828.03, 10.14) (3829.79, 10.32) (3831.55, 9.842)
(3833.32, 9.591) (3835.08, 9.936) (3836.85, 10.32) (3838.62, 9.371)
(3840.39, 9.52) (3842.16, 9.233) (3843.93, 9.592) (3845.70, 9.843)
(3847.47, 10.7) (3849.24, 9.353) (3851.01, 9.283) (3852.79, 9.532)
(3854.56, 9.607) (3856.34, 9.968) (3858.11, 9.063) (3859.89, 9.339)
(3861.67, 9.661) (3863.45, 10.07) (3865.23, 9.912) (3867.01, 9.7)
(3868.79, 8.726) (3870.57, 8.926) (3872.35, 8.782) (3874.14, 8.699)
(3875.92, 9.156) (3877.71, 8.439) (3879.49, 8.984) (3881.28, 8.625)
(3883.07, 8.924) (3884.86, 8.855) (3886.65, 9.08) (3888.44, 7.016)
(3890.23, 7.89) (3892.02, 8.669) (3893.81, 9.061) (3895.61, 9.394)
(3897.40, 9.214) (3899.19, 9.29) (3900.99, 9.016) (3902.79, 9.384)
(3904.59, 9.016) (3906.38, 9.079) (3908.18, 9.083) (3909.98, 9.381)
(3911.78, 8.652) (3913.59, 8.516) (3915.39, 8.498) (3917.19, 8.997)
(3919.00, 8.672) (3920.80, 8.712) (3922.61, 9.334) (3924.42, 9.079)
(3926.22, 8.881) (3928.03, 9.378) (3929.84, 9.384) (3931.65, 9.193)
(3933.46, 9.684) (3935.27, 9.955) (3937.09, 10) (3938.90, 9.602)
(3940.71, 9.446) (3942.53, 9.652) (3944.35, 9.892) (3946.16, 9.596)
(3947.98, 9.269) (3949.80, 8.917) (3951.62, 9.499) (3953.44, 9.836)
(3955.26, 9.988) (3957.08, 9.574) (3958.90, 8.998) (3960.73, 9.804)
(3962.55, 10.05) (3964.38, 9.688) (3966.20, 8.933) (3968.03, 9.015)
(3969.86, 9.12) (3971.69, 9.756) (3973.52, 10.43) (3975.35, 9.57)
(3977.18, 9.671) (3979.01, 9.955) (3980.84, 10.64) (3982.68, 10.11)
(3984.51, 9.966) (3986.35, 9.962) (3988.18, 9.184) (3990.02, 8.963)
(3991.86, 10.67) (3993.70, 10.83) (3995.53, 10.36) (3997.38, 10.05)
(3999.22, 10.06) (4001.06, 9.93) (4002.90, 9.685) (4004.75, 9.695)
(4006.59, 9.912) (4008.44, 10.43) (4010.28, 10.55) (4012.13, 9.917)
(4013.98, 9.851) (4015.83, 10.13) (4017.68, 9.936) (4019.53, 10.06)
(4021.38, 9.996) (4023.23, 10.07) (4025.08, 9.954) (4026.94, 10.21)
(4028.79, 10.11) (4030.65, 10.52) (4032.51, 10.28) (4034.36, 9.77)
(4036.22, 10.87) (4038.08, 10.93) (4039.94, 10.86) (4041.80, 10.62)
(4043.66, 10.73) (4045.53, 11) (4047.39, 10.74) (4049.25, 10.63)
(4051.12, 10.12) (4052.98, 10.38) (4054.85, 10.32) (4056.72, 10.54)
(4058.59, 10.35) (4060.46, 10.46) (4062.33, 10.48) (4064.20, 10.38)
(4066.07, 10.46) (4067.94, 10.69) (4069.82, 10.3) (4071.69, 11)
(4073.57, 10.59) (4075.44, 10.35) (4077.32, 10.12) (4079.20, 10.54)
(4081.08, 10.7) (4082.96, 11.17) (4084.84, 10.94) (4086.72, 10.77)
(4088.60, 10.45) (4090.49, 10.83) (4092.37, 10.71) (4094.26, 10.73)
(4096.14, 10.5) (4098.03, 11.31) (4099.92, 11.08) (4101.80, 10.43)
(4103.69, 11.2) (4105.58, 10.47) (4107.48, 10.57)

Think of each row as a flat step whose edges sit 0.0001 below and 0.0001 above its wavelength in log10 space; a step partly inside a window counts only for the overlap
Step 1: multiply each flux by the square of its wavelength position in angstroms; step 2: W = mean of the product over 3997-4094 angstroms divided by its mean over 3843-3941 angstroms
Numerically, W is 1.23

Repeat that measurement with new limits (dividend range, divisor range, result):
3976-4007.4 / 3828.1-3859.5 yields 1.11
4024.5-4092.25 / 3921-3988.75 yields 1.16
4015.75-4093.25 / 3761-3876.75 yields 1.23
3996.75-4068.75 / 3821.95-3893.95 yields 1.20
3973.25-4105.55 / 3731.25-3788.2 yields 1.26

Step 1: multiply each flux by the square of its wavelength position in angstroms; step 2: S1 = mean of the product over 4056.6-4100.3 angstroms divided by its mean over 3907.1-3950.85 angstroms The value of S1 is 1.24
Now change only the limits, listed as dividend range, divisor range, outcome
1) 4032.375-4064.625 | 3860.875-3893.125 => 1.29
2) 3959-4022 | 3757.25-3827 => 1.13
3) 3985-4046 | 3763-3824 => 1.18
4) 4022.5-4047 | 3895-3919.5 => 1.24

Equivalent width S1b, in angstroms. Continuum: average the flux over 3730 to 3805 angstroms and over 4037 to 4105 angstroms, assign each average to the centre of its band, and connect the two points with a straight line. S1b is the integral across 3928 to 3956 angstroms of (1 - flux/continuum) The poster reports 1.67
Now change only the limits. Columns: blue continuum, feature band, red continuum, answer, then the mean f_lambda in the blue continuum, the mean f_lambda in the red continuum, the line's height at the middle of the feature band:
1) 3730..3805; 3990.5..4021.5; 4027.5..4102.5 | 0.84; 9.57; 10.6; 10.4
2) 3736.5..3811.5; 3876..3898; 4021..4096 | 2.83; 9.61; 10.5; 9.98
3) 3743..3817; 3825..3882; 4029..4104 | 2.13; 9.64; 10.6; 9.89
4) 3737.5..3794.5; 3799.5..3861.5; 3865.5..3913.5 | -3.89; 9.58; 8.89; 9.22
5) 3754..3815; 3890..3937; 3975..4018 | 3.66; 9.62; 10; 9.86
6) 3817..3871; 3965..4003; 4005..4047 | 1.21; 9.76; 10.3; 10.2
